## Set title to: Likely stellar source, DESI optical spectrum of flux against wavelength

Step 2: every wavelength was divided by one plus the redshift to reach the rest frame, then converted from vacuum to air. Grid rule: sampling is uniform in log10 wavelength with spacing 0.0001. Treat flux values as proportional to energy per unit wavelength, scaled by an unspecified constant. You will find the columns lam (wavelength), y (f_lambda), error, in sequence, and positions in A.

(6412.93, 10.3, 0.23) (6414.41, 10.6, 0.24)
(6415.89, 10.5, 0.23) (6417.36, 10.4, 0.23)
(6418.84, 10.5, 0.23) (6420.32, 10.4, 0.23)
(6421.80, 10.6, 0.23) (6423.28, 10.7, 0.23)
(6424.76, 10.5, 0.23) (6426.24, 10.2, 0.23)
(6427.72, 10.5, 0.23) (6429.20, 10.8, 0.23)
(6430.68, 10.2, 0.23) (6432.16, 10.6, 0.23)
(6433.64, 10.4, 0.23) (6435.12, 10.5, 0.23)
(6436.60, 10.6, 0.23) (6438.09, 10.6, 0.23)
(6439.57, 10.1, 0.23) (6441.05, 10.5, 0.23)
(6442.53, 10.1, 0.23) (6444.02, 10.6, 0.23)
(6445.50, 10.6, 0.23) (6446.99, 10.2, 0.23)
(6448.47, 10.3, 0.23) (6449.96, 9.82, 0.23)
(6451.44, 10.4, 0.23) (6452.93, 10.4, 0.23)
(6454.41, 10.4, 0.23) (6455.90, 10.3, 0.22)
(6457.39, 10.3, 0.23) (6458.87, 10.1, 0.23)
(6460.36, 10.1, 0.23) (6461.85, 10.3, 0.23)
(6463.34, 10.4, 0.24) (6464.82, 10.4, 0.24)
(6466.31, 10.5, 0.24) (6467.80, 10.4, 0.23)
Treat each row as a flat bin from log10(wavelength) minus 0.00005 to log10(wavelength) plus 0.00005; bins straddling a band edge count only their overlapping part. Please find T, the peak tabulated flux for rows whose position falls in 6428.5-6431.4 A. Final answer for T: 10.8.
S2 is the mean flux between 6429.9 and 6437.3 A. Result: 10.5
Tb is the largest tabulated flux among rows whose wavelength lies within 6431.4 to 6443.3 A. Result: 10.6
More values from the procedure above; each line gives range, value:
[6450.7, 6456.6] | 10.4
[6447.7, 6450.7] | 10.3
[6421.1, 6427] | 10.7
